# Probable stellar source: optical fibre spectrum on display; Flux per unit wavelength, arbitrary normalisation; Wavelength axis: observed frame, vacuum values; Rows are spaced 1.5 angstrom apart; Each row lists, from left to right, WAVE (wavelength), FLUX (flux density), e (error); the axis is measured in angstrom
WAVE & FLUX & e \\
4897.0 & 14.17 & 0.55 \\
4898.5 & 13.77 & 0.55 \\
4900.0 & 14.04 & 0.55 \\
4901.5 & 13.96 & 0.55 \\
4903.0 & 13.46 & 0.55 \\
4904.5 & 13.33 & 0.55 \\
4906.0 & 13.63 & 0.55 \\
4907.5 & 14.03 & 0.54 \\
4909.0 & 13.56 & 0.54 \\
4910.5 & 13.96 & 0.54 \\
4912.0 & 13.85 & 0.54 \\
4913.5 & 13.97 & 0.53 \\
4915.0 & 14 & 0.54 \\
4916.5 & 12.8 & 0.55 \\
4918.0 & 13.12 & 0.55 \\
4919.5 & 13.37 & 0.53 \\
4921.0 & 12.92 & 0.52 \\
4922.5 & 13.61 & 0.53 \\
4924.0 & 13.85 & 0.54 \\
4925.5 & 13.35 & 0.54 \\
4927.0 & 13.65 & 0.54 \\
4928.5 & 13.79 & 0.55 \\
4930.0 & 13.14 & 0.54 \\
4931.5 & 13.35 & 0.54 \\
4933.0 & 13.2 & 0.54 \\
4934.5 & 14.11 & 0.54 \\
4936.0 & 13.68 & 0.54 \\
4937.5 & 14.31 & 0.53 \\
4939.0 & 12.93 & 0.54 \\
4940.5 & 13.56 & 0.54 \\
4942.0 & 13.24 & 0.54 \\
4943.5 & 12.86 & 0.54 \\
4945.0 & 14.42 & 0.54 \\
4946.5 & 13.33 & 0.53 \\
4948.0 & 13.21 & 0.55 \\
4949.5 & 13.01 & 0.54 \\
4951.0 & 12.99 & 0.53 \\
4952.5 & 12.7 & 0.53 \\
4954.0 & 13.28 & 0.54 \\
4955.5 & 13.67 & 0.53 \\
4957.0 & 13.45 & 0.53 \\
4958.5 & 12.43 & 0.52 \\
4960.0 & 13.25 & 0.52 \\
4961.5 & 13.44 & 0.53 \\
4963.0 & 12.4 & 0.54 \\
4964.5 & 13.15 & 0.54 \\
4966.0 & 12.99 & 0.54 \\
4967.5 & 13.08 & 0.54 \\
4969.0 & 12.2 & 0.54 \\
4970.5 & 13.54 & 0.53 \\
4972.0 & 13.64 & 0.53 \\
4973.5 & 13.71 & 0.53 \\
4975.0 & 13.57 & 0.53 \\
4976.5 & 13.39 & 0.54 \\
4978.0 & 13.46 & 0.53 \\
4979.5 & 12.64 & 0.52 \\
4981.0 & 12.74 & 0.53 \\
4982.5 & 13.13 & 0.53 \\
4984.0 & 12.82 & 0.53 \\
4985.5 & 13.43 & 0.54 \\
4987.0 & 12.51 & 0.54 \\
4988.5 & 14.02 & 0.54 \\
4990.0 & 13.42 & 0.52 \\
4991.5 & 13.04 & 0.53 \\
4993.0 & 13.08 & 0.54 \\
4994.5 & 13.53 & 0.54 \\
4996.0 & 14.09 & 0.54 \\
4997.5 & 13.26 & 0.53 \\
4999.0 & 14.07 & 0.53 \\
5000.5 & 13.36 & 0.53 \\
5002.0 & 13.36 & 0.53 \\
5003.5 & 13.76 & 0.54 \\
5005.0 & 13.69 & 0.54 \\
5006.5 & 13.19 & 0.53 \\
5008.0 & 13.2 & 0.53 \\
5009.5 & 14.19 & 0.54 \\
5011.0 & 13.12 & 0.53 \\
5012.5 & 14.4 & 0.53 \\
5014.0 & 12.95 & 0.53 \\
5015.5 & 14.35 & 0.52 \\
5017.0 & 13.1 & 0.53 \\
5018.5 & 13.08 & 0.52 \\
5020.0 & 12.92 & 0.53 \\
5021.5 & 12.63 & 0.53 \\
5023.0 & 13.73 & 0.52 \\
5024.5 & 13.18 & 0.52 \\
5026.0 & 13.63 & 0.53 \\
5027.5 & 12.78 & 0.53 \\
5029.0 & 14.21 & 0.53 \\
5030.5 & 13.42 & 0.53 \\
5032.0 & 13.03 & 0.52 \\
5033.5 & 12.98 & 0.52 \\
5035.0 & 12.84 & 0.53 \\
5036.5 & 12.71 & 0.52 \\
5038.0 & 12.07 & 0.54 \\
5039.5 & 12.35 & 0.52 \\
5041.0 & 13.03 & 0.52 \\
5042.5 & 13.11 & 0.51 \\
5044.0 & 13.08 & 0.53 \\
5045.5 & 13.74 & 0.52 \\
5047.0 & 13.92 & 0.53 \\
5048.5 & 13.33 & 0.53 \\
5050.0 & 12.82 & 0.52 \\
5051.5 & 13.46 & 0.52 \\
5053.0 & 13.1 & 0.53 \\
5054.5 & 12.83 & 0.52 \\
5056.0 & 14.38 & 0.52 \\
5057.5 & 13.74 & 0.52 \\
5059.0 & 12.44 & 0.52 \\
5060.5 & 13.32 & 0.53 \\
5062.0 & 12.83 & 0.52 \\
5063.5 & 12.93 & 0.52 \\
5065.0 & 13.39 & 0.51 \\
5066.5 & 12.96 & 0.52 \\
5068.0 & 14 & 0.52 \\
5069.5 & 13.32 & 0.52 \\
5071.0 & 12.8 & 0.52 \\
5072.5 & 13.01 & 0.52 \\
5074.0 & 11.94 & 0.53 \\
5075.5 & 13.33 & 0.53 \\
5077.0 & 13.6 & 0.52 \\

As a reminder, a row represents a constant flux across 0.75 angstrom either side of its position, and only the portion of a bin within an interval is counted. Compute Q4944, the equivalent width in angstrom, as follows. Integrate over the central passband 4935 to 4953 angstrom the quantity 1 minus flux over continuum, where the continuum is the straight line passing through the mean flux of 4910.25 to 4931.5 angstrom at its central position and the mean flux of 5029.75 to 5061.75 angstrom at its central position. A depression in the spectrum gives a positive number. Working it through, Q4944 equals 0.1 angstrom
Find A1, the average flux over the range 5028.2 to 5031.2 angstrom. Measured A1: 13.8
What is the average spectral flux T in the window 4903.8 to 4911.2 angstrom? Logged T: 13.7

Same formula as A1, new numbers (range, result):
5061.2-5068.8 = 13.2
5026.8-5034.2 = 13.3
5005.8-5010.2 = 13.5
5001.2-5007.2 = 13.5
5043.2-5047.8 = 13.6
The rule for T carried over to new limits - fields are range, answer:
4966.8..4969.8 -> 12.6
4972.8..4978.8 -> 13.5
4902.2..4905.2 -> 13.4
